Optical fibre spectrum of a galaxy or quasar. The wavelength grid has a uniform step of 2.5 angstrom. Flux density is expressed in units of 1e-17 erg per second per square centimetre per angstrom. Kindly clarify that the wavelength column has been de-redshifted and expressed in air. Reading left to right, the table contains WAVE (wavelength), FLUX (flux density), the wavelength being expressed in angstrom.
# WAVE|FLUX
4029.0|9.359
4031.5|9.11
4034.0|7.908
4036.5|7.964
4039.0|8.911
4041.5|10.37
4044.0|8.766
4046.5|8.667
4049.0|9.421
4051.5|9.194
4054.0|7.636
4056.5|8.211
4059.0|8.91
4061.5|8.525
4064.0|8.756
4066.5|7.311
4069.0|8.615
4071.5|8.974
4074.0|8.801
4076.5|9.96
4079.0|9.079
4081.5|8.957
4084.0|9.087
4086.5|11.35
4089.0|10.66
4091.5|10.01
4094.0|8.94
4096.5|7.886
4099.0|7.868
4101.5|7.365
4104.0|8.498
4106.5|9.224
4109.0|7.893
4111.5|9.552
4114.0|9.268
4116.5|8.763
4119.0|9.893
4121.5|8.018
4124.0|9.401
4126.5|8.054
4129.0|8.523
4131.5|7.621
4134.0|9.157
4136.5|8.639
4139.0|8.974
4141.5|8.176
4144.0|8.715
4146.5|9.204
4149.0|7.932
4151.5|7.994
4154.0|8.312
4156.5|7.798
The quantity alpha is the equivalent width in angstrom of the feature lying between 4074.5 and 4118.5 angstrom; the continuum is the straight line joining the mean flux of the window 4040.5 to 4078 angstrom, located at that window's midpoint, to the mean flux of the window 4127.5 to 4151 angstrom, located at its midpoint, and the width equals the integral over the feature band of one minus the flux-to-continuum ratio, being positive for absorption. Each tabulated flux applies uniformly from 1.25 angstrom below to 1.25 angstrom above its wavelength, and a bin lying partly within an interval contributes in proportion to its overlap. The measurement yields -2.1 angstrom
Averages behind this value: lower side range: 8.8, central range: 9.09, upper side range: 8.53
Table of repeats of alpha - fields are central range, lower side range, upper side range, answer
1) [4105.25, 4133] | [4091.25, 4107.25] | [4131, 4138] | -0.8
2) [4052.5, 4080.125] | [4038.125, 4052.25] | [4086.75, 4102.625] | 1.5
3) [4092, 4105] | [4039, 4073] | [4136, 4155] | 0.6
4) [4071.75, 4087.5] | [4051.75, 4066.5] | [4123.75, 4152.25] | -2.0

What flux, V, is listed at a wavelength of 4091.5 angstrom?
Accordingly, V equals 10.01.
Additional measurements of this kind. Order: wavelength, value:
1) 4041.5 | 10.37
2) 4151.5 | 7.994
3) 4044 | 8.766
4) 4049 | 9.421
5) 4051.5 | 9.194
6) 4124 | 9.401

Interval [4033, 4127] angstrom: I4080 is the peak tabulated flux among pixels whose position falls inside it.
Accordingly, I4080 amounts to 11.35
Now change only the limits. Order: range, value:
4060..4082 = 9.96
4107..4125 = 9.893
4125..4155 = 9.204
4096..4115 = 9.552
